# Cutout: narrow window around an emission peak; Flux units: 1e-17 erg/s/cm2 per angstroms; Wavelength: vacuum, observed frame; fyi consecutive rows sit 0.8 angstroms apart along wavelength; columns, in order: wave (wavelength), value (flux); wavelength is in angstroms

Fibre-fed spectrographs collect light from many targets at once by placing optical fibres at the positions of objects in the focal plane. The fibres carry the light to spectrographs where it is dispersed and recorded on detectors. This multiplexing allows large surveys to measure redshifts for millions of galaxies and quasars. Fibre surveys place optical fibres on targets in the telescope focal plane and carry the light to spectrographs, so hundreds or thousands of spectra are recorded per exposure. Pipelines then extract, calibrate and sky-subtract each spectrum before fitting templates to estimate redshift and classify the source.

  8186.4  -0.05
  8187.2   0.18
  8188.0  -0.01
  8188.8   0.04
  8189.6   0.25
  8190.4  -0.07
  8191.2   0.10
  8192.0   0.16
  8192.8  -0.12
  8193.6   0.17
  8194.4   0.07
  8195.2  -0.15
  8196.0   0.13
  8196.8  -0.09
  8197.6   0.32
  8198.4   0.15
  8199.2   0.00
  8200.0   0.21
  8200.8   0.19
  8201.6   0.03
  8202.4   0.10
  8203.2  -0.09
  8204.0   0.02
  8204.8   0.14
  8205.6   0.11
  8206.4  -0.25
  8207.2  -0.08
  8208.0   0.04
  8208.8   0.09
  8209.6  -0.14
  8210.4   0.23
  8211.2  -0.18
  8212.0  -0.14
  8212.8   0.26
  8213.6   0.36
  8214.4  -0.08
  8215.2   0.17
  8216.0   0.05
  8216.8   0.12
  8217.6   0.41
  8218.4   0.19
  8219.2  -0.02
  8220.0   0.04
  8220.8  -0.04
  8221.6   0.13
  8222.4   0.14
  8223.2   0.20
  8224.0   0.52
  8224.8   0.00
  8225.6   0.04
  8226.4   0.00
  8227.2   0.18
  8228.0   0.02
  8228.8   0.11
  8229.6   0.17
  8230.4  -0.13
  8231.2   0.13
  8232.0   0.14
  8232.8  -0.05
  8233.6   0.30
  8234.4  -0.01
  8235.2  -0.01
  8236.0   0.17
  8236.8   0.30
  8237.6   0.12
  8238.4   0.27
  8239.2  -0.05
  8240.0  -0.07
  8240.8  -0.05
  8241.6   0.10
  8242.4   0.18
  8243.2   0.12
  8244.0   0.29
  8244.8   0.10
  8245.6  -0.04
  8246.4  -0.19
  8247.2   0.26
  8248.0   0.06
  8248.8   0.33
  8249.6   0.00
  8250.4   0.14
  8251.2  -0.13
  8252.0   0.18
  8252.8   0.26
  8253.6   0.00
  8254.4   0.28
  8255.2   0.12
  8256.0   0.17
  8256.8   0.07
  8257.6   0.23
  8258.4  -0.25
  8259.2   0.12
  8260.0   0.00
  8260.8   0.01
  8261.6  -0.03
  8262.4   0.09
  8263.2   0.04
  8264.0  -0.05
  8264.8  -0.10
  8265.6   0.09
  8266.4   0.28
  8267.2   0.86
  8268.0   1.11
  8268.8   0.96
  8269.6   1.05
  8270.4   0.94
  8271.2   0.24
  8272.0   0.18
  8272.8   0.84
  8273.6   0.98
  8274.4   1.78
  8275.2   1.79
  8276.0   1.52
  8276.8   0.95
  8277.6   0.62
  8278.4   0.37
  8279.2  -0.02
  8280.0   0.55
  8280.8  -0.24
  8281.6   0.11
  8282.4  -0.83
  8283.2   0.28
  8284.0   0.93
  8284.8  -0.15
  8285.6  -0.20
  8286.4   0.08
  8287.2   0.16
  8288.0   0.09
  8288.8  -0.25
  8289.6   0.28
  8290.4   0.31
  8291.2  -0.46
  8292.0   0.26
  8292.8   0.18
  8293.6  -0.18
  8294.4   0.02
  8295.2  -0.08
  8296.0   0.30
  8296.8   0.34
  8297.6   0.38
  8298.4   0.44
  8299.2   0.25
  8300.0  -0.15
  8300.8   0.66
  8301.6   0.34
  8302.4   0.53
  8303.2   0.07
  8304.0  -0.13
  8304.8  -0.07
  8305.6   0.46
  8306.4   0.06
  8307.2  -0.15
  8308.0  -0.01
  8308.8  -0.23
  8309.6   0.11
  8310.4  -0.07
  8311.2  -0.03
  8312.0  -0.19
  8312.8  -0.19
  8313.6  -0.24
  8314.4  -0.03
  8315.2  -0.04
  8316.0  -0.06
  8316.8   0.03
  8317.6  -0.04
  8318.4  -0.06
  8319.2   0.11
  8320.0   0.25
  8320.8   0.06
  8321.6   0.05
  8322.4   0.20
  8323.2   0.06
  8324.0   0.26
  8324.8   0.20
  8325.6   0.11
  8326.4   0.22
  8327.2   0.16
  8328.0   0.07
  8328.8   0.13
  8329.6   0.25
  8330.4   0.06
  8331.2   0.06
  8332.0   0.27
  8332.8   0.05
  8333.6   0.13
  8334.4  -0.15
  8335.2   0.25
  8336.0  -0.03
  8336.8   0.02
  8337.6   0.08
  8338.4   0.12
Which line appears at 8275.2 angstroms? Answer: [O II]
